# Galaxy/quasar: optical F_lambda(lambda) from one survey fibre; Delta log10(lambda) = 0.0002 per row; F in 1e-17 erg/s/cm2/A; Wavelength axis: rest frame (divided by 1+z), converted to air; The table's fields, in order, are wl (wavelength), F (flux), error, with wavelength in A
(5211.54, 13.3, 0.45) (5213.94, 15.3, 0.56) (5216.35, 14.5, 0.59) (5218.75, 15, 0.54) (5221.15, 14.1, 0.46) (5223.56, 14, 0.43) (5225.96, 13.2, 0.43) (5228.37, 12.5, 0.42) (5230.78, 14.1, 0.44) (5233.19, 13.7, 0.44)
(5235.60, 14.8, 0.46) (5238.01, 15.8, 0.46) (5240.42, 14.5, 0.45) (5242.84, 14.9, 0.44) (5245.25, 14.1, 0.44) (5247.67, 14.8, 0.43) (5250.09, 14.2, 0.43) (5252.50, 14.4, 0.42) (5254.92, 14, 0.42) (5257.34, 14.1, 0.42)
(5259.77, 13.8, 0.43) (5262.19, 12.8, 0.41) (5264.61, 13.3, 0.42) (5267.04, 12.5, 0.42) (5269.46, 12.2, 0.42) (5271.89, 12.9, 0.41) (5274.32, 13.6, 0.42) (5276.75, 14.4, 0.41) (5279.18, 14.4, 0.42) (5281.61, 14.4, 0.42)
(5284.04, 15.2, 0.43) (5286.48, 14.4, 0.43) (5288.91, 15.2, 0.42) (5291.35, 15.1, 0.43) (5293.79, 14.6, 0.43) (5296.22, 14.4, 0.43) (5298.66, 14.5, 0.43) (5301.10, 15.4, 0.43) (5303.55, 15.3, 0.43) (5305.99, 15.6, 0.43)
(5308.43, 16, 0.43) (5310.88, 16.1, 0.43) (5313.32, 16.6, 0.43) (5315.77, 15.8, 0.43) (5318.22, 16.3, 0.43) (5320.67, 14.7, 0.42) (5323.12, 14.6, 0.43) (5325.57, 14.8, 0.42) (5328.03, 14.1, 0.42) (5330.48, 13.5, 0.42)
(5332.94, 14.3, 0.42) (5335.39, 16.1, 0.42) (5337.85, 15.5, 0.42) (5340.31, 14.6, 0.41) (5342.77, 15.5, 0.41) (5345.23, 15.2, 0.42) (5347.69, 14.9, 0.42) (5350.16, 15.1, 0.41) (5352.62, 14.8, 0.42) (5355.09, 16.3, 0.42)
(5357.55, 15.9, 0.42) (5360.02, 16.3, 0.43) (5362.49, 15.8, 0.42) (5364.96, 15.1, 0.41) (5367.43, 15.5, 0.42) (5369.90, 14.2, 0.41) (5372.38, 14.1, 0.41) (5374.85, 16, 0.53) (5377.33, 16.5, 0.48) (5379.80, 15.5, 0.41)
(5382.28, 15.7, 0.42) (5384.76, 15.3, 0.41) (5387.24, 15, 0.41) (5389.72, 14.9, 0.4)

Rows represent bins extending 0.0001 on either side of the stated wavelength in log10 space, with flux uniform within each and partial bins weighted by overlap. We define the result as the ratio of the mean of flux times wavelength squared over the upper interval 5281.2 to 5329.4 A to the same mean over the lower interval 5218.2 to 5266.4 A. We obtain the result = 1.1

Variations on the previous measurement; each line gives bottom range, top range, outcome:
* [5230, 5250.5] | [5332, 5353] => 1.08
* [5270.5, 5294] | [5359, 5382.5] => 1.11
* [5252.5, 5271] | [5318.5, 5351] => 1.15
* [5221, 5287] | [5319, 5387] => 1.13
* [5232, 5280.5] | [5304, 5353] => 1.12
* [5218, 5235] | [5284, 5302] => 1.10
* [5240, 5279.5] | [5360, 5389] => 1.16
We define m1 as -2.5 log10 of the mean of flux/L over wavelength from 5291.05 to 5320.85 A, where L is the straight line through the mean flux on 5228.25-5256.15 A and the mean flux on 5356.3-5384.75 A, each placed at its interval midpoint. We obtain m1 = -0.04 mag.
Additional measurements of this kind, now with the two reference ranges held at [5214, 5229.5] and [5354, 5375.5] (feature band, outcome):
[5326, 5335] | 0.06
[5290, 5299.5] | 0.01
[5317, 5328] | 0.00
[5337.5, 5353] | 0.01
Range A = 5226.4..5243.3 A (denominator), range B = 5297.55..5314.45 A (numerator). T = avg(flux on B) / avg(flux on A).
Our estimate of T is 1.1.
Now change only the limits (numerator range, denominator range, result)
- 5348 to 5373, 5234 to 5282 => 1.10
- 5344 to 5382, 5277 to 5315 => 1.02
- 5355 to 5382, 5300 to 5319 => 0.98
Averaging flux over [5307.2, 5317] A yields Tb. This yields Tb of 16.1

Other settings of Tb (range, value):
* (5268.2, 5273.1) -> 12.6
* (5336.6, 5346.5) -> 15.2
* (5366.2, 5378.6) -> 15.3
